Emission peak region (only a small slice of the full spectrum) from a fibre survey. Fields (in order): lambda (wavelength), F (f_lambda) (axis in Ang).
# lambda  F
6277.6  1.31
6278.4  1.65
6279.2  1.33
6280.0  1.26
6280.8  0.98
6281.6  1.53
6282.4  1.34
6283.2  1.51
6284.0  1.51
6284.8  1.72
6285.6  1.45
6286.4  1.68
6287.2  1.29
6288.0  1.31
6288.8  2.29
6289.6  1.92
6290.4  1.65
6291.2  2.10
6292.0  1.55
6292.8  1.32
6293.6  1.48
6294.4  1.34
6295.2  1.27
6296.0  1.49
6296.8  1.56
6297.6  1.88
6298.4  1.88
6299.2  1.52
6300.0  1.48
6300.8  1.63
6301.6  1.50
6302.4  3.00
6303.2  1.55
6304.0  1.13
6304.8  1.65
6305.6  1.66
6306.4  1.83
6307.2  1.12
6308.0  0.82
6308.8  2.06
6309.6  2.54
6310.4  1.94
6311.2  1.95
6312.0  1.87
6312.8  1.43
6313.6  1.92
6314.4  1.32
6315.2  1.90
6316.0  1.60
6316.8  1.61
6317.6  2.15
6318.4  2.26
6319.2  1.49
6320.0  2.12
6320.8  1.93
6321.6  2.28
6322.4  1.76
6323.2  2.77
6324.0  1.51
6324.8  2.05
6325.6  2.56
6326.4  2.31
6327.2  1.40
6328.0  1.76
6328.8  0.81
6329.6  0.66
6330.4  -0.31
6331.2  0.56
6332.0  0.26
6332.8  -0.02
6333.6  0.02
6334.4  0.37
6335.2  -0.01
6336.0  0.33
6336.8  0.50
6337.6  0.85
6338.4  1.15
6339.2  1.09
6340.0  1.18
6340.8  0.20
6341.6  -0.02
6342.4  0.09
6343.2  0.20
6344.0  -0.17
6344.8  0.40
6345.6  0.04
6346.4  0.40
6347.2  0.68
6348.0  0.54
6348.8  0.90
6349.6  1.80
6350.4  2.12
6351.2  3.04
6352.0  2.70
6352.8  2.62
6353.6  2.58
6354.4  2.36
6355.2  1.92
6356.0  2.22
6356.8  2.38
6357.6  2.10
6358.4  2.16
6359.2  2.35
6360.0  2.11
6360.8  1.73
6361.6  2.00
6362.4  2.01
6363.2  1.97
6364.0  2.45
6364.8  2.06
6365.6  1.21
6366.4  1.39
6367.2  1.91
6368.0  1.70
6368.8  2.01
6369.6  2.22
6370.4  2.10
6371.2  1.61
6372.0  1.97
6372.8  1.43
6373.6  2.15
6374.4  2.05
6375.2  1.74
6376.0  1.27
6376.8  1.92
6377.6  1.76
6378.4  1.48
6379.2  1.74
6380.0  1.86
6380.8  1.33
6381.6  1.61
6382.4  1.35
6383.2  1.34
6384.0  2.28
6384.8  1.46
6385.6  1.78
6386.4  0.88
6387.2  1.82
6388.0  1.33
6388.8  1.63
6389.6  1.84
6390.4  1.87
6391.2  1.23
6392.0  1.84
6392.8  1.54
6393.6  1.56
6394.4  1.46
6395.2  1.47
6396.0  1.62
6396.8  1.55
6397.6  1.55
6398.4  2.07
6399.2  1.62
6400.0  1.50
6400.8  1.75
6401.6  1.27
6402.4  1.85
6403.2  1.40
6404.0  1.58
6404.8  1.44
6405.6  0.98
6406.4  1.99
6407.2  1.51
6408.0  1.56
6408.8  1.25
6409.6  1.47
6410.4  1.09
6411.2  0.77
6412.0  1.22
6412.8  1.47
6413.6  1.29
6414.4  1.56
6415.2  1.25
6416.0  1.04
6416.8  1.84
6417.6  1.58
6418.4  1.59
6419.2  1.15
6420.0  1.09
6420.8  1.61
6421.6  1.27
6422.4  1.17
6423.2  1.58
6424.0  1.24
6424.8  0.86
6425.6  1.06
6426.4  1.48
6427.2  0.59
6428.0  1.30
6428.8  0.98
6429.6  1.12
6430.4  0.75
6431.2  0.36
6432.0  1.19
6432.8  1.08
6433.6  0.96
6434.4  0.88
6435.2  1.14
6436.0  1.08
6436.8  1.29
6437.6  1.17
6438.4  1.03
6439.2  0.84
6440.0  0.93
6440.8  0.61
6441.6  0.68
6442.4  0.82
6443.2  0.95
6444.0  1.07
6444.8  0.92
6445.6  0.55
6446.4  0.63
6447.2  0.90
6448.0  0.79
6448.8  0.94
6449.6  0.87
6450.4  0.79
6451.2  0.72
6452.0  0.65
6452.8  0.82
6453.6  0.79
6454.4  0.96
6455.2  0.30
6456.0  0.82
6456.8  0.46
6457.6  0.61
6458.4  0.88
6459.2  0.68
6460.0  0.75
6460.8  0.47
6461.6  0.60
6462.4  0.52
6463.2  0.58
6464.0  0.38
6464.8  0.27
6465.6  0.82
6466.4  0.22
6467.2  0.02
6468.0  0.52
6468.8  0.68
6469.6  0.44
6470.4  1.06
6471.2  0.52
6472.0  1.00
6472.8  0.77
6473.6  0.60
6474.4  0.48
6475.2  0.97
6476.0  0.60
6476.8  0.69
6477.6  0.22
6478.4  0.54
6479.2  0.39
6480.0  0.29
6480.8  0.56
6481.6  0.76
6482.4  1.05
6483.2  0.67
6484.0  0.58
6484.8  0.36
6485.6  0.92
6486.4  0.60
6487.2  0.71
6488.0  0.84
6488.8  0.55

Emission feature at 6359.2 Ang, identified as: C IV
